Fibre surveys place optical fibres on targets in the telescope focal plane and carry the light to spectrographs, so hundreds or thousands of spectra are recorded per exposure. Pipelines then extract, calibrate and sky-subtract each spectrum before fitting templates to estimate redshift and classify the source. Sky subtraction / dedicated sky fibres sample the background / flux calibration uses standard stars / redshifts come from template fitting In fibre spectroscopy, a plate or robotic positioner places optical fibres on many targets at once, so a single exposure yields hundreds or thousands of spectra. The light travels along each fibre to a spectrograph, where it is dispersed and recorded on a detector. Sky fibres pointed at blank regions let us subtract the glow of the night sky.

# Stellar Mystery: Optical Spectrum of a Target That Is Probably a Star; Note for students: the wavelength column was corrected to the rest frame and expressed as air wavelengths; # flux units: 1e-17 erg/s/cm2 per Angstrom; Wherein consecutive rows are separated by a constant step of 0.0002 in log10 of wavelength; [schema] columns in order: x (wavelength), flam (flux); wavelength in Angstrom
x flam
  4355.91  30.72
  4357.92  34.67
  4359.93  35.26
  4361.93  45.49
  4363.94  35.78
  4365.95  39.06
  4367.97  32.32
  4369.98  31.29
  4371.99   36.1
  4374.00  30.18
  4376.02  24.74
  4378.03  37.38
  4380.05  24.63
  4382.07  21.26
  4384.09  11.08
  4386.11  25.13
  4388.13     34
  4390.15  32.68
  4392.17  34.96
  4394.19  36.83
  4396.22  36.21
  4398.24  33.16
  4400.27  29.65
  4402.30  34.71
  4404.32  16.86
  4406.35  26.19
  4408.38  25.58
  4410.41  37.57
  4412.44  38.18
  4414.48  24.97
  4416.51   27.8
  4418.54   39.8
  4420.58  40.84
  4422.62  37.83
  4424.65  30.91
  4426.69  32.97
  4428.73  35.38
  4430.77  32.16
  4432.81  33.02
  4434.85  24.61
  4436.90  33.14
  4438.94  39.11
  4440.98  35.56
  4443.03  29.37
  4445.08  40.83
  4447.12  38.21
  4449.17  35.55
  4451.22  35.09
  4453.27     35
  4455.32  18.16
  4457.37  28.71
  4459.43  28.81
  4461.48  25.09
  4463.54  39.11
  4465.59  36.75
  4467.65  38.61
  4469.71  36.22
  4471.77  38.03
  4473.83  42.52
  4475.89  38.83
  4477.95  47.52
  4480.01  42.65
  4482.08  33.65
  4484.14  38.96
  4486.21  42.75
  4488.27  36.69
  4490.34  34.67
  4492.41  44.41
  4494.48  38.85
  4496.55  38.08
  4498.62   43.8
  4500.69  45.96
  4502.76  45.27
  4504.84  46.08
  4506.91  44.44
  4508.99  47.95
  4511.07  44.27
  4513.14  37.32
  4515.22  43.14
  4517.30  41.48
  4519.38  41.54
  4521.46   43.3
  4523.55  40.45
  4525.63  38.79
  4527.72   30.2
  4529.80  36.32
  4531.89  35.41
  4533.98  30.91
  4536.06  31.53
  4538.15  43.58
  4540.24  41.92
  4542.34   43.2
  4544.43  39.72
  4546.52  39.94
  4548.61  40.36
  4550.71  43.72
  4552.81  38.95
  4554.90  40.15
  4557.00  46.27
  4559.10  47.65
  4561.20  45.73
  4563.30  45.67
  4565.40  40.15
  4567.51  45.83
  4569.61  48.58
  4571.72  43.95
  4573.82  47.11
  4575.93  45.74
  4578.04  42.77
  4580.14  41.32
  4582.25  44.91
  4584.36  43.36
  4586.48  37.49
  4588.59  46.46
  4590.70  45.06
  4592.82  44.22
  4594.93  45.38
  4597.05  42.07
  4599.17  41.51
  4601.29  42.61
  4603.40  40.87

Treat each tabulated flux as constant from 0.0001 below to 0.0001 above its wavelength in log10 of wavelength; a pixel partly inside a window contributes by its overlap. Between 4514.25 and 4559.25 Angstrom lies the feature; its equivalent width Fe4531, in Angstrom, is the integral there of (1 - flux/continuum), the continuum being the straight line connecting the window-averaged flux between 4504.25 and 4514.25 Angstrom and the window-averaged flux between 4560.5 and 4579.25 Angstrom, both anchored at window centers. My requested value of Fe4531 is 4.7 Angstrom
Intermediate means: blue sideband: 43.9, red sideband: 45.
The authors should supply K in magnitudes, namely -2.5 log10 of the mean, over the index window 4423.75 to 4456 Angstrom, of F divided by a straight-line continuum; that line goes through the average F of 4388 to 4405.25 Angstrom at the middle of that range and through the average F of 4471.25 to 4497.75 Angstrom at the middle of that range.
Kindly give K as 0.08 mag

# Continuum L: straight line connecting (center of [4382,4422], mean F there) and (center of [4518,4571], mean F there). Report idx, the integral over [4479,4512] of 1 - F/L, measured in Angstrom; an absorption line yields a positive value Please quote -3.9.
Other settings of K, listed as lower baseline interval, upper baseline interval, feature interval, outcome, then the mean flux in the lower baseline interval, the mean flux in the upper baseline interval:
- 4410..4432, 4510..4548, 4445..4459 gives 0.104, 34.3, 39.1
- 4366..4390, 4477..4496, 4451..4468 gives 0.187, 28.6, 39.9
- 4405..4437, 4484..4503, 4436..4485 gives 0.041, 32.4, 40.9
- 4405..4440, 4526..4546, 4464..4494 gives -0.131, 32.8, 37.1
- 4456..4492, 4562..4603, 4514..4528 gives -0.010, 37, 43.9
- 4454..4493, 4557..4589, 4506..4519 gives -0.092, 36.3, 44.5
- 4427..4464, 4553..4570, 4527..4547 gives 0.130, 32.5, 44.6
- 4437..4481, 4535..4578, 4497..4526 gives -0.094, 35.7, 43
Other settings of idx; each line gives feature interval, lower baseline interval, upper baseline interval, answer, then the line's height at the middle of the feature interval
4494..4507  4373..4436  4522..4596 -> -2.0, 37.6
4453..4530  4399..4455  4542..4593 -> -2.2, 37.7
